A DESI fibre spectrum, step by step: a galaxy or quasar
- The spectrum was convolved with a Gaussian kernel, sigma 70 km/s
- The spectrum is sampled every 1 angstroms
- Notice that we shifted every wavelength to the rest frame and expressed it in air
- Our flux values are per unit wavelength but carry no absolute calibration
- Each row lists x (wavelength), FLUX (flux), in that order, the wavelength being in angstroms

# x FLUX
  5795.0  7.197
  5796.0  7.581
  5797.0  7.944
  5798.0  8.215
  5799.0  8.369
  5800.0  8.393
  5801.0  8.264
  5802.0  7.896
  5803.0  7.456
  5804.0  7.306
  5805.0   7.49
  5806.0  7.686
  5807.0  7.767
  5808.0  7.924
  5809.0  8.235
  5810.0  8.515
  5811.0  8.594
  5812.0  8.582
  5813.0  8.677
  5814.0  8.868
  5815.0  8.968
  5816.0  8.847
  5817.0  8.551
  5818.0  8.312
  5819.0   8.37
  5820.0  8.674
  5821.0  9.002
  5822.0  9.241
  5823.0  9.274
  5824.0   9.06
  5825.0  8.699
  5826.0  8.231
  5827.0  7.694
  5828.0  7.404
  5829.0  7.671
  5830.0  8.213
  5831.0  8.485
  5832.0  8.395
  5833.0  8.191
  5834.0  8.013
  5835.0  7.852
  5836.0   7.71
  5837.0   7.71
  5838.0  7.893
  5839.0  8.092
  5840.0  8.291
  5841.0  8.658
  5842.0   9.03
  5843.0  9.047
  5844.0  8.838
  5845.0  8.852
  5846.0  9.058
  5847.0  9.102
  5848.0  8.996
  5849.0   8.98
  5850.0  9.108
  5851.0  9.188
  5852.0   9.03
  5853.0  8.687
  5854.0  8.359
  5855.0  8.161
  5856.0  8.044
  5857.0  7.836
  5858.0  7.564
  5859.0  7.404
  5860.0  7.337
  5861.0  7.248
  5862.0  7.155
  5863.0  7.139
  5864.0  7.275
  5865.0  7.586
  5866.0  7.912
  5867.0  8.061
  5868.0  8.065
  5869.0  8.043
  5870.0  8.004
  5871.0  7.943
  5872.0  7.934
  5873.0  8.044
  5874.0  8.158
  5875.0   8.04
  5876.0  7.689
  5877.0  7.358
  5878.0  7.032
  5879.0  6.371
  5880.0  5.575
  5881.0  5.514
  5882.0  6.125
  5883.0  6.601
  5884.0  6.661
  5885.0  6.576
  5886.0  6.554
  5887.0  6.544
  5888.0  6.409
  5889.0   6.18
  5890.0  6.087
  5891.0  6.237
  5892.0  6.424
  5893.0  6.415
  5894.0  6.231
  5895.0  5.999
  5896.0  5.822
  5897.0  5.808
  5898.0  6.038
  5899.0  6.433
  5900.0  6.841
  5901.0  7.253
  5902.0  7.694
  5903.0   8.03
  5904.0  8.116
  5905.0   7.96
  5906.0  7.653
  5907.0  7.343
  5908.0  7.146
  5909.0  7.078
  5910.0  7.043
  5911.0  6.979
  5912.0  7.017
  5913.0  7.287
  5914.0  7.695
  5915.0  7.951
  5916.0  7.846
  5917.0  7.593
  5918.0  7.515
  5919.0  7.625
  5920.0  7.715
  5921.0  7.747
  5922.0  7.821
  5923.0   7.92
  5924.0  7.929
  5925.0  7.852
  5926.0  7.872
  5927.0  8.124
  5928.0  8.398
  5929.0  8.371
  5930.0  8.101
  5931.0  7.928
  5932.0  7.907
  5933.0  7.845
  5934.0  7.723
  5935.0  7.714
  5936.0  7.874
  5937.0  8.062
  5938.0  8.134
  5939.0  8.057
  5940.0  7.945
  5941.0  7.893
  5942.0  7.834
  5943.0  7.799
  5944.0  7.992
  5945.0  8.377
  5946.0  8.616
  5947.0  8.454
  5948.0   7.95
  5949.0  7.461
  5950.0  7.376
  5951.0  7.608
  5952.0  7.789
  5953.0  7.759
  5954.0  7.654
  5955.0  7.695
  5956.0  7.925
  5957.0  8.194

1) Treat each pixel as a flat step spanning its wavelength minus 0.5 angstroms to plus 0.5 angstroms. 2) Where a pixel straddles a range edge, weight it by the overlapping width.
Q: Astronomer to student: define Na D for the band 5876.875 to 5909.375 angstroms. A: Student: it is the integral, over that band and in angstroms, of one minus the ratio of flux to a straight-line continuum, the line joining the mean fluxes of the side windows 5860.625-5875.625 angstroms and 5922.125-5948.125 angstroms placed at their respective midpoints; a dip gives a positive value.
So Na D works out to 5.0 angstroms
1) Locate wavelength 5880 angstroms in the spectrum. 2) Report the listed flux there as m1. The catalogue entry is 5.575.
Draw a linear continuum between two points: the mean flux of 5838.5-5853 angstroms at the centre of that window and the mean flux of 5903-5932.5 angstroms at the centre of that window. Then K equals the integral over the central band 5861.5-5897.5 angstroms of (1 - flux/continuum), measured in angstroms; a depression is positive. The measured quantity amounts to 6.1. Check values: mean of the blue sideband 8.87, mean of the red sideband 7.71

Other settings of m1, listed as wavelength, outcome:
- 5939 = 8.057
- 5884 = 6.661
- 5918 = 7.515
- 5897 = 5.808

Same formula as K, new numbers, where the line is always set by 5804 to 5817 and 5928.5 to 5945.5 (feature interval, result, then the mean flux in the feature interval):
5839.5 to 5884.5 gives 1.58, 7.89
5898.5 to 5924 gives 1.72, 7.5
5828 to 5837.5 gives 0.30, 7.99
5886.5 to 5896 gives 2.16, 6.26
